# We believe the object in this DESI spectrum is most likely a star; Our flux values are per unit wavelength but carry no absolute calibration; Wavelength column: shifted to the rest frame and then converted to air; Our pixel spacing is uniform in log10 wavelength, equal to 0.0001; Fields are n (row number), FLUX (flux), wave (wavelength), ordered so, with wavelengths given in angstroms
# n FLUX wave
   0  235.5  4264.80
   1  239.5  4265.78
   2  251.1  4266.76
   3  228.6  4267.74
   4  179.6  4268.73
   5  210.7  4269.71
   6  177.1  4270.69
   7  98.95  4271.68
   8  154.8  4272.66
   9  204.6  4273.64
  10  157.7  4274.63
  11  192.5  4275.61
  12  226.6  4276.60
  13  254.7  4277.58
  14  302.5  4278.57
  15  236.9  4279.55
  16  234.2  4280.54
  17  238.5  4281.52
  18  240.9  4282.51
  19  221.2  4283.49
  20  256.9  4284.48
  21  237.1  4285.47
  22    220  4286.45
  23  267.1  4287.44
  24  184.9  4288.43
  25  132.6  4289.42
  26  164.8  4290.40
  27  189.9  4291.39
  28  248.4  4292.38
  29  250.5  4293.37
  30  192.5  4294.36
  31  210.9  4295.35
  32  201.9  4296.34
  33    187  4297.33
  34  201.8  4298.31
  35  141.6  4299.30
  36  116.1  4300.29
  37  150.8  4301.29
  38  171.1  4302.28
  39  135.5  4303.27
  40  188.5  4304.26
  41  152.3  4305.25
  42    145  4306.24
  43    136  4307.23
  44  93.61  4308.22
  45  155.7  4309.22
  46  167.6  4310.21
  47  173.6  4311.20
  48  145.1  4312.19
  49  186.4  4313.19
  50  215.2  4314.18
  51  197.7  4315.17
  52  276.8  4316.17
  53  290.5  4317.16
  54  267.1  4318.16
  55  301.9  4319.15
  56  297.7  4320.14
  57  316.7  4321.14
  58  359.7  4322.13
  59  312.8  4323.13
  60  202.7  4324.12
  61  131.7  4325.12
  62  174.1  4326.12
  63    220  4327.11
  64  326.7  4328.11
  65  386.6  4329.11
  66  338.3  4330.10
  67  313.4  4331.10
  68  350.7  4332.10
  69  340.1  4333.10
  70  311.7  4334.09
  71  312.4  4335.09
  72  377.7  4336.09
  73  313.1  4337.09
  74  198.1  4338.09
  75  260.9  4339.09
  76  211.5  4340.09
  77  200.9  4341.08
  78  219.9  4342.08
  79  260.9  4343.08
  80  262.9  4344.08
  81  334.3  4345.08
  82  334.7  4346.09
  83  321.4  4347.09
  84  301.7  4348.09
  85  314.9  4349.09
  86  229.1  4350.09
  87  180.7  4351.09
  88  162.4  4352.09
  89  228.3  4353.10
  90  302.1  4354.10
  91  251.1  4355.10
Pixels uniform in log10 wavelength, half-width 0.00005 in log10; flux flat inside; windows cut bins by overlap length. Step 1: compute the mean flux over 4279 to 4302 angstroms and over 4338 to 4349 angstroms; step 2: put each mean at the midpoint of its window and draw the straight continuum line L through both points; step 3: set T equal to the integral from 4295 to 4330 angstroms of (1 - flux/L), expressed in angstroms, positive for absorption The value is 3.36 angstroms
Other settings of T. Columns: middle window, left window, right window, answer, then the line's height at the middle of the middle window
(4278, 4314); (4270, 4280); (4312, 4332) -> 5.61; 230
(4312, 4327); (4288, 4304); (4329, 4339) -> 1.08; 266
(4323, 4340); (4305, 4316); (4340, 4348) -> -3.76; 232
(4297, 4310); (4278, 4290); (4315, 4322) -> 5.46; 262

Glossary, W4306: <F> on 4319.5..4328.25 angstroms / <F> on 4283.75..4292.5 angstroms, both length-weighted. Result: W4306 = 1.2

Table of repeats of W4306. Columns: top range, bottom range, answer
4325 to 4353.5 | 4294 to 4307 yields 1.64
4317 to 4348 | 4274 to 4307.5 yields 1.43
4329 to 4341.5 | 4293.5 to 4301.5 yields 1.67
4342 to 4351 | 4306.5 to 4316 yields 1.71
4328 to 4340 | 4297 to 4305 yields 1.96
